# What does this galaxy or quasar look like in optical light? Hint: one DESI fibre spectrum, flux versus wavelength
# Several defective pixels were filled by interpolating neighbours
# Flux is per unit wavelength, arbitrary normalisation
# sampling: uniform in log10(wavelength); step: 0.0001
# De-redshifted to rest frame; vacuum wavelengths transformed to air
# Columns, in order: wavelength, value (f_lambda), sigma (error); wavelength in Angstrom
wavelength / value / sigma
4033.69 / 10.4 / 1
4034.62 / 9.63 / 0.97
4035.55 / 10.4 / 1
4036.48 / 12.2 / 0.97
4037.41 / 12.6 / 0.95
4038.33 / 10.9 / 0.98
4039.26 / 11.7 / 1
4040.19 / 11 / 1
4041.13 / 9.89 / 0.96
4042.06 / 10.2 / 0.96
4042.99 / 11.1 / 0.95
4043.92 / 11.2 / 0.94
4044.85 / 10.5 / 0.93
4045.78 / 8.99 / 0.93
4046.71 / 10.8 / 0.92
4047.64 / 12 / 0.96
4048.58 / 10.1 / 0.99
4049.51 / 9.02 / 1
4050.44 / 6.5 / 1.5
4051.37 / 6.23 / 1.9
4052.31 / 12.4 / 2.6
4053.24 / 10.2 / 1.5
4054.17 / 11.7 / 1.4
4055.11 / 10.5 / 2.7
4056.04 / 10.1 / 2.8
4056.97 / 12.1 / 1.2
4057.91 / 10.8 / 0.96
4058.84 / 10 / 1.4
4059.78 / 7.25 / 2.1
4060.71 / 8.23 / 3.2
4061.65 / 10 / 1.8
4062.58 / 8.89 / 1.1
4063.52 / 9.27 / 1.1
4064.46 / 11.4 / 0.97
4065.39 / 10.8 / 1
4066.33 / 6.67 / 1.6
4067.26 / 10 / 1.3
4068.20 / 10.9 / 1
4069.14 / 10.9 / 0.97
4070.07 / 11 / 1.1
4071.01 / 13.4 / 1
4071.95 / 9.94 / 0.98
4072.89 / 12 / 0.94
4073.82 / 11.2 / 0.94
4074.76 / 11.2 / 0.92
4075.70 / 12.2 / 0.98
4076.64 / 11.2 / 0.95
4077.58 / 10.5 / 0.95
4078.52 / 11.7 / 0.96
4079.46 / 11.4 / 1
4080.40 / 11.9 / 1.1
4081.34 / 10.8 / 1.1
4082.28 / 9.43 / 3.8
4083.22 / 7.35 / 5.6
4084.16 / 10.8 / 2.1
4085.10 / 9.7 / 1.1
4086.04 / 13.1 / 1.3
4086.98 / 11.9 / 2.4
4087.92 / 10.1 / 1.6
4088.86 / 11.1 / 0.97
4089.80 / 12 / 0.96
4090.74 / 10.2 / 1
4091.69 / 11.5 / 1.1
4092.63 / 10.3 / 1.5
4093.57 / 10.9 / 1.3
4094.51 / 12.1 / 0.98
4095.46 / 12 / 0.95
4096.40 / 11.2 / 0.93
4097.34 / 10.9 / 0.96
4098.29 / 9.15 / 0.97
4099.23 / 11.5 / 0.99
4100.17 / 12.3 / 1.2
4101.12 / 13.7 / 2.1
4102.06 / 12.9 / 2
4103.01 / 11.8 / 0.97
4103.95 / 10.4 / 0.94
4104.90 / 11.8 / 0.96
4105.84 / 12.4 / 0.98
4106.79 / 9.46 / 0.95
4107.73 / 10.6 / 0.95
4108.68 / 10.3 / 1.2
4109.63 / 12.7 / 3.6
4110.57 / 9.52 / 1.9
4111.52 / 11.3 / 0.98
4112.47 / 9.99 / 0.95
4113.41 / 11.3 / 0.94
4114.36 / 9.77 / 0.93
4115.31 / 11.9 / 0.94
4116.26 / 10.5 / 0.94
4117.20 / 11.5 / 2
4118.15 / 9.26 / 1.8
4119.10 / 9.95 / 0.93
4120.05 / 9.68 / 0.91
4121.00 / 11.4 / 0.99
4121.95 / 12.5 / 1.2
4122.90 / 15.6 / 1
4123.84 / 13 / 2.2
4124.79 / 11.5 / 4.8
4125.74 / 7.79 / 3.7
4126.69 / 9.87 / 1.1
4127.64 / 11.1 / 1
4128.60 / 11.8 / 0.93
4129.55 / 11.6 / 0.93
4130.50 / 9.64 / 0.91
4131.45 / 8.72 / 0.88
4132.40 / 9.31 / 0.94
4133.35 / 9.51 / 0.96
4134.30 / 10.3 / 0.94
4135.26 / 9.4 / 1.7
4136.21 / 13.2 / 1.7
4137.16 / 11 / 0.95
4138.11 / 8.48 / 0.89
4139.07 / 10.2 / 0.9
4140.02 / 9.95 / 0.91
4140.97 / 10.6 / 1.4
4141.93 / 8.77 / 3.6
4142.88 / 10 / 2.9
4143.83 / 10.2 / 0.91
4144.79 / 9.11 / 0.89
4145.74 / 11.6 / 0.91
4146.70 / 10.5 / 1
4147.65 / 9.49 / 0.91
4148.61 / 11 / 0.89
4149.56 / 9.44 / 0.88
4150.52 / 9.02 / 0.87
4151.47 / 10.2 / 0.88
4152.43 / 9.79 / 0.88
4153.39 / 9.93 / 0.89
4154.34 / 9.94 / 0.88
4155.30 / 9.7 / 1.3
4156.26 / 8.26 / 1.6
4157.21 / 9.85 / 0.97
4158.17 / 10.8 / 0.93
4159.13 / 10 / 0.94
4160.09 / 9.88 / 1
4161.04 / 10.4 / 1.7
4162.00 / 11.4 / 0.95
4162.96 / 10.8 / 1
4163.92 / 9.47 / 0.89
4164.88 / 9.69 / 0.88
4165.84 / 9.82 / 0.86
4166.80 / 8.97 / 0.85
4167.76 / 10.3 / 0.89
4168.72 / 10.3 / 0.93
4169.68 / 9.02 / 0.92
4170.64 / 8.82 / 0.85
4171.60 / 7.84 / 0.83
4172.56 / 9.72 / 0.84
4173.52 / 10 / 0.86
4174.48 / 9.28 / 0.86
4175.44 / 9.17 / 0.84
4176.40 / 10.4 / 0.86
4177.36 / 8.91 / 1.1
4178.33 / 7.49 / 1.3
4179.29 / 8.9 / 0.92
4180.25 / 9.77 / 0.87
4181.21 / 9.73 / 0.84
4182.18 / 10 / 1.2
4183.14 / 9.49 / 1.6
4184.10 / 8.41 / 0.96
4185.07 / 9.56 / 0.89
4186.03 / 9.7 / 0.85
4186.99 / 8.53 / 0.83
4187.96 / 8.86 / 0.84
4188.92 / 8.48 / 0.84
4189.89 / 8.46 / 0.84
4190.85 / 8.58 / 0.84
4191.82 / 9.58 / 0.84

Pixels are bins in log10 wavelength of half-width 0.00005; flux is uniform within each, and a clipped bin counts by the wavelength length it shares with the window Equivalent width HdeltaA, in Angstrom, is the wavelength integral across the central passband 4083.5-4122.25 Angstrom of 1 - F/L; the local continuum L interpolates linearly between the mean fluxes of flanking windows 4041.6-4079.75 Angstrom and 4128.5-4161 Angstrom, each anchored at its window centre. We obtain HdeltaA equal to -3.4 Angstrom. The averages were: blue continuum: 10.3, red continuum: 10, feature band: 11.1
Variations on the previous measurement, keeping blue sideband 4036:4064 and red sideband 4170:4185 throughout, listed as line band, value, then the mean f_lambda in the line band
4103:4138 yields -4.2 Angstrom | 10.8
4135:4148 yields -1.0 Angstrom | 10.2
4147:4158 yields -0.4 Angstrom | 9.74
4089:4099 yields -1.2 Angstrom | 11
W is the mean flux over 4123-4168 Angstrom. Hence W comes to 10.2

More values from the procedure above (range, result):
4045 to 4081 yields 10.4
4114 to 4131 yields 11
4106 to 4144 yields 10.6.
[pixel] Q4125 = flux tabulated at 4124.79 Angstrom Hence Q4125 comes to 11.5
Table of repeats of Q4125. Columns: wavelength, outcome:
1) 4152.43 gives 9.79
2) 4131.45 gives 8.72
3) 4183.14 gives 9.49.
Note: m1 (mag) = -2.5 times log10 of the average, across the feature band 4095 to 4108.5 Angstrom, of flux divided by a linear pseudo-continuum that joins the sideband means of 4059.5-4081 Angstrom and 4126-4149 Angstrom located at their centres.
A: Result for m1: -0.10 mag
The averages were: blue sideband 10.6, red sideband 10.2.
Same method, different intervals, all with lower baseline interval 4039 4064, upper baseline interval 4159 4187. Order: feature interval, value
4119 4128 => -0.163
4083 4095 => -0.111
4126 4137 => -0.072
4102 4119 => -0.117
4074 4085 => -0.088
